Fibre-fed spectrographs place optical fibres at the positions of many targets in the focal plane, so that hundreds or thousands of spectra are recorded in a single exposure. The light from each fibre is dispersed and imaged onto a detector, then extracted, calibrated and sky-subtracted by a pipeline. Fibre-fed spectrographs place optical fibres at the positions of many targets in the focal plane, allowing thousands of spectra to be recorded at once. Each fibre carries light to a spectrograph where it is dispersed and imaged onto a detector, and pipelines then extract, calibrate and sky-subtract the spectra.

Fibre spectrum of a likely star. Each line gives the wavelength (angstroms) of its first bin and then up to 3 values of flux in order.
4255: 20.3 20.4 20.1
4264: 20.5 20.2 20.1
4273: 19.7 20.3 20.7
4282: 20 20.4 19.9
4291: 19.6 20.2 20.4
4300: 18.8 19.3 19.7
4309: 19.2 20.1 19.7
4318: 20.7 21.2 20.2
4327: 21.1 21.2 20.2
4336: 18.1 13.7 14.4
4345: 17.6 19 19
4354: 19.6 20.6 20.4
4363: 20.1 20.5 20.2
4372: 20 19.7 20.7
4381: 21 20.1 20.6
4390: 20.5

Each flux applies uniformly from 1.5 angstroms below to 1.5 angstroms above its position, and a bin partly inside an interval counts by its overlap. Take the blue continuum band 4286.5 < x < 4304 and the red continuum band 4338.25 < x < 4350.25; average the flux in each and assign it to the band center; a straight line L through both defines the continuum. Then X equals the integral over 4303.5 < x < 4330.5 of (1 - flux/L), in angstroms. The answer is -3.0 angstroms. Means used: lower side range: 19.7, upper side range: 16.5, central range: 20.3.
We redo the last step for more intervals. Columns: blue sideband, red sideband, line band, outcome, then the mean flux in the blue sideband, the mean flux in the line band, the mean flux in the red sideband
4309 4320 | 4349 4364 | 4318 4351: 2.0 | 20.1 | 18.8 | 19.9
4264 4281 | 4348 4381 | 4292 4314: 0.5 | 20.2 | 19.7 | 20.1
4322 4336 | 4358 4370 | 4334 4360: 3.1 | 20.4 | 18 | 20.3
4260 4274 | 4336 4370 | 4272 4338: -1.8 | 20.1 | 20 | 18.6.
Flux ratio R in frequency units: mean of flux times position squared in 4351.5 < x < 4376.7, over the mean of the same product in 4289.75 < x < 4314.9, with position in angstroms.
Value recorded 1.05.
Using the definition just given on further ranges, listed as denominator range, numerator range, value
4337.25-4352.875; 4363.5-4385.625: 1.22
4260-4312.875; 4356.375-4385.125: 1.06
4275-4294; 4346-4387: 1.03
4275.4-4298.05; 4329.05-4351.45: 0.90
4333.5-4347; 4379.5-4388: 1.28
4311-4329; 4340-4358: 0.90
